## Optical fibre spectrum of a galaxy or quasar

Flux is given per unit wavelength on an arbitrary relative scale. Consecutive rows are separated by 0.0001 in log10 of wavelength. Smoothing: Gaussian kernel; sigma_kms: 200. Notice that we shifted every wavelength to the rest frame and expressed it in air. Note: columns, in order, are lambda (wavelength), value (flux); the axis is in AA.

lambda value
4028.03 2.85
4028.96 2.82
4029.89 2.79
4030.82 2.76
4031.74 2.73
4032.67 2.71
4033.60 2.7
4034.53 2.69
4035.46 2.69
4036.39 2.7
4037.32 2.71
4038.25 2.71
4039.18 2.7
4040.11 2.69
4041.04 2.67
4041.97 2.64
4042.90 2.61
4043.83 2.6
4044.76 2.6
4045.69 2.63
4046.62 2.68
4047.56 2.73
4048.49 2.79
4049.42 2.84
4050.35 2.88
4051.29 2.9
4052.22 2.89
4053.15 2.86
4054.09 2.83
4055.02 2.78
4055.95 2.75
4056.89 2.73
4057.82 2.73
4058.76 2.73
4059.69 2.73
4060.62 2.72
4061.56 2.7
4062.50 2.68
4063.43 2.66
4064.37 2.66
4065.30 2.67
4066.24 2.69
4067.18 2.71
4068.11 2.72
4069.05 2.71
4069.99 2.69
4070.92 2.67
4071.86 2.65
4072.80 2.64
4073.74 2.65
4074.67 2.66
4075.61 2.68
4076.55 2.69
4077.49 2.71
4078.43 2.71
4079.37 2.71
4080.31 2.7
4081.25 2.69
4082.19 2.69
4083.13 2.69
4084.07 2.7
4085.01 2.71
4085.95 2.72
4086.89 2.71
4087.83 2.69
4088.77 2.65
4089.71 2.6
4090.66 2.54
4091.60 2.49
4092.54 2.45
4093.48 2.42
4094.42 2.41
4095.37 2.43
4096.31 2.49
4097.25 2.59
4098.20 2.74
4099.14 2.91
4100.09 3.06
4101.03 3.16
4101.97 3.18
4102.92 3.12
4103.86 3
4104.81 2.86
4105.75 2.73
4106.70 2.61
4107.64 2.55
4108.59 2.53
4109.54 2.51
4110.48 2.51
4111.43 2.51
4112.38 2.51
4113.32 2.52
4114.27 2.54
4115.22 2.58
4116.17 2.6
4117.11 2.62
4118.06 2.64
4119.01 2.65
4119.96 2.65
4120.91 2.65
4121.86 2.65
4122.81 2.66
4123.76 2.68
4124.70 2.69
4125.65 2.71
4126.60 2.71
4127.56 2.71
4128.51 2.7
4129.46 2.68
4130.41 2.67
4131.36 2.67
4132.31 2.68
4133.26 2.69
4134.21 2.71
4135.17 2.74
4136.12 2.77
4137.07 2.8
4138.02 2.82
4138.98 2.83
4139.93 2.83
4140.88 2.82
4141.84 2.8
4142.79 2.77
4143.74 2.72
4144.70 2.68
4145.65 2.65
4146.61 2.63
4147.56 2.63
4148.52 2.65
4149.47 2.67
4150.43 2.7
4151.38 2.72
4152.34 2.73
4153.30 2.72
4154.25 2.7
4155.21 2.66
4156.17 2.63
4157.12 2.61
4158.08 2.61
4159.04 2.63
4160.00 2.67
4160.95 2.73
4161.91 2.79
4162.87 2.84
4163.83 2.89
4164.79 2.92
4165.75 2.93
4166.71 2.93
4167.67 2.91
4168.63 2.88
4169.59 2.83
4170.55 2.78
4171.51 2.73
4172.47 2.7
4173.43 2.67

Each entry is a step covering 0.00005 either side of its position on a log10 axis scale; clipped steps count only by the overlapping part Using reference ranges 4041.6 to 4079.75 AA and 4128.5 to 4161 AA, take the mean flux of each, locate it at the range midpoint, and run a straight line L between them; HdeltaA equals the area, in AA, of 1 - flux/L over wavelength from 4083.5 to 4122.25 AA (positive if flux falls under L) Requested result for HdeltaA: 0.7 AA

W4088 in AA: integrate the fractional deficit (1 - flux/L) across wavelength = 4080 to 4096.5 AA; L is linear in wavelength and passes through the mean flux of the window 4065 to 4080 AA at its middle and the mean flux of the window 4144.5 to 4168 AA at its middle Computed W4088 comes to 0.57 AA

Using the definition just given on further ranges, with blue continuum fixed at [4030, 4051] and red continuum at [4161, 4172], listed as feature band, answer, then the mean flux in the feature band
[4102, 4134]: 1.5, 2.67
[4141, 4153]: 0.5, 2.7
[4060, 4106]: 0.8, 2.7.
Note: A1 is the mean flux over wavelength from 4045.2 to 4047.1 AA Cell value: 2.65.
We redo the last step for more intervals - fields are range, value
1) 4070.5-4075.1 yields 2.65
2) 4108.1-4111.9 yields 2.51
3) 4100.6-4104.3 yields 3.12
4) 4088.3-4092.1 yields 2.57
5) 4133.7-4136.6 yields 2.74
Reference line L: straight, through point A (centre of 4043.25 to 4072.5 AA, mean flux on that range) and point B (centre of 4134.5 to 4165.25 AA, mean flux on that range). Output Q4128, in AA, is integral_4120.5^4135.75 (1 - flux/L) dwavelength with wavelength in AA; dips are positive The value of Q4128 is 0.2 AA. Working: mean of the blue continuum 2.73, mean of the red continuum 2.73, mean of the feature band 2.69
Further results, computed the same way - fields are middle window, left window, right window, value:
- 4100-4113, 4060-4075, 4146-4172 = -0.3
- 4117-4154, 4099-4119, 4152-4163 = 0.0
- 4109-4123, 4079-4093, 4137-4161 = 0.5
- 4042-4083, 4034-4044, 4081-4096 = -1.2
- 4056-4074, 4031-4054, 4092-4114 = 0.1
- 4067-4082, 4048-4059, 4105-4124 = 0.3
